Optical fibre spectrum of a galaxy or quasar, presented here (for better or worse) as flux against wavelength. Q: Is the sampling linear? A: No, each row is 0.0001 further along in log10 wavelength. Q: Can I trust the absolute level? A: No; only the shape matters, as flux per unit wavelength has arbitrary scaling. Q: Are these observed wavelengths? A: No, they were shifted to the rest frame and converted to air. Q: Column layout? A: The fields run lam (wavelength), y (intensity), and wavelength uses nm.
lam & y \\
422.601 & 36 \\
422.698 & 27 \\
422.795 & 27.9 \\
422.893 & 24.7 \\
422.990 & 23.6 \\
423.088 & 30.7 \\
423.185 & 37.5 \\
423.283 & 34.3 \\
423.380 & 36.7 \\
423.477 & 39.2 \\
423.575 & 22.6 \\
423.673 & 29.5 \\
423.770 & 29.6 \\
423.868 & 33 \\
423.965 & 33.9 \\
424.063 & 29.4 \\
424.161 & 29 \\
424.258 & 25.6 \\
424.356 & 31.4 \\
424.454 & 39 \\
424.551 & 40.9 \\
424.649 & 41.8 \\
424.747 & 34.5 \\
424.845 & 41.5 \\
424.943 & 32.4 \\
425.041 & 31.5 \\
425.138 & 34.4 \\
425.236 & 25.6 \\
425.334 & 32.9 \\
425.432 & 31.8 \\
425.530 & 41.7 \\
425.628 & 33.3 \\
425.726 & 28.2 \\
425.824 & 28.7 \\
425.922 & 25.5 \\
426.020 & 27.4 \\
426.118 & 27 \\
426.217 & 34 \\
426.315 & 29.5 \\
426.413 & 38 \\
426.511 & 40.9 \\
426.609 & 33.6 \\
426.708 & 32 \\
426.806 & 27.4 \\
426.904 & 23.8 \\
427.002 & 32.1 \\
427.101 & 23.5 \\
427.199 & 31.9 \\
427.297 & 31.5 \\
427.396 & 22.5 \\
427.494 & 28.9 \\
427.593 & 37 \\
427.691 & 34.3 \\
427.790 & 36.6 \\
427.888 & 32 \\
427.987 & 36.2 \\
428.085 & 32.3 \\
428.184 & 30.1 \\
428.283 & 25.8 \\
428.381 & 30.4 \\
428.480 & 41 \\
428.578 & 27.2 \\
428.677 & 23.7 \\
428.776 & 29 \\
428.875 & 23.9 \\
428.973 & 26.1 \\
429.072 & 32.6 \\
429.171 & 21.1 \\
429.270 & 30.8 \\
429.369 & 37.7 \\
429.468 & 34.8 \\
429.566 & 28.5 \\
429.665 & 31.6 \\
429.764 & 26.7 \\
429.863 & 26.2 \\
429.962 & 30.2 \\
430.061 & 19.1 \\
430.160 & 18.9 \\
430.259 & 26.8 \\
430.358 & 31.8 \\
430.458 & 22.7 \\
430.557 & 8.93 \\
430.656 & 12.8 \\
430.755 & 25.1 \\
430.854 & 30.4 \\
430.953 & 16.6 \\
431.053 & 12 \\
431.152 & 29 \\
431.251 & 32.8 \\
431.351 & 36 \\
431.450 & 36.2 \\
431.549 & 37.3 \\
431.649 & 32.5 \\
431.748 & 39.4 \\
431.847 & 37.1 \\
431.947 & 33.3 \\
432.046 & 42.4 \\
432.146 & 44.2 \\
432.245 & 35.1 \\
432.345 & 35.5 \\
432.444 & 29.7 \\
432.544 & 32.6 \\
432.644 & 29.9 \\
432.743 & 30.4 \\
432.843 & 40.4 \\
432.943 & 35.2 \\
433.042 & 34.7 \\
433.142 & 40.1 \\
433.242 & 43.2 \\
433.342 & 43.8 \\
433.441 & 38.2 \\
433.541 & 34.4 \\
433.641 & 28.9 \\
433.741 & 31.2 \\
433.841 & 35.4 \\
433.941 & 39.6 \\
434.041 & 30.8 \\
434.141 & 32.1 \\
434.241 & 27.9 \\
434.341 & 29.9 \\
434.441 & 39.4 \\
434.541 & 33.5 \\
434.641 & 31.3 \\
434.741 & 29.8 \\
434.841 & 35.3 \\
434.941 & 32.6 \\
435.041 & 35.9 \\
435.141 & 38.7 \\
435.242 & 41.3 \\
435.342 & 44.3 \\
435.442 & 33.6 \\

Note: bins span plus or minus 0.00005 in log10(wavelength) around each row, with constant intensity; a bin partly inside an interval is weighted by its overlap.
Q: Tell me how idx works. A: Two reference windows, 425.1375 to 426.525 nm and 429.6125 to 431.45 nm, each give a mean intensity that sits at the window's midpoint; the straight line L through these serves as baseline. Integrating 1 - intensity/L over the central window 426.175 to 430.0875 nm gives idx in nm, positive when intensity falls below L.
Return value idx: -0.31 nm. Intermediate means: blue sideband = 31.6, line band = 30.4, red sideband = 24.6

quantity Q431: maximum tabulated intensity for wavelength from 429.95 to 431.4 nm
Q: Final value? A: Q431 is 36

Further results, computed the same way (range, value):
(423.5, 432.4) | 44.2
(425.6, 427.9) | 40.9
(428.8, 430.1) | 37.7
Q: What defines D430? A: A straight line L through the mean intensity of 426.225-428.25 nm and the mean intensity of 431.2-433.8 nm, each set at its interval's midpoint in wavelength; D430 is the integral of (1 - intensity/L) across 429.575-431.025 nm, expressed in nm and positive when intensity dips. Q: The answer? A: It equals 0.46 nm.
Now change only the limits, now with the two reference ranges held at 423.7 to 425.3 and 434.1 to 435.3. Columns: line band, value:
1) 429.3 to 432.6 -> 0.416 nm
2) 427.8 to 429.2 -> 0.162 nm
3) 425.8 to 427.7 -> 0.173 nm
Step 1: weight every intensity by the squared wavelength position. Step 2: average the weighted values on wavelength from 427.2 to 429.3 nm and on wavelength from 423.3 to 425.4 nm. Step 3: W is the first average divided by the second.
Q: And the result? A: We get 0.9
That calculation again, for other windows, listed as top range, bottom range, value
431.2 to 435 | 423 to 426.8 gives 1.11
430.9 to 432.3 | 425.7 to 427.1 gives 1.12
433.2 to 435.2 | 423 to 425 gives 1.09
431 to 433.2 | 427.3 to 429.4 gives 1.15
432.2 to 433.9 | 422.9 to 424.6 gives 1.15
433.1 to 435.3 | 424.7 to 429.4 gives 1.17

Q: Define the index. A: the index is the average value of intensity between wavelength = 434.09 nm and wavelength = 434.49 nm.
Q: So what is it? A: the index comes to 32.3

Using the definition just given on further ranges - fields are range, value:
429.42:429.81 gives 30.5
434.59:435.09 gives 33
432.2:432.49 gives 33.5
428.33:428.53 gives 35.7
